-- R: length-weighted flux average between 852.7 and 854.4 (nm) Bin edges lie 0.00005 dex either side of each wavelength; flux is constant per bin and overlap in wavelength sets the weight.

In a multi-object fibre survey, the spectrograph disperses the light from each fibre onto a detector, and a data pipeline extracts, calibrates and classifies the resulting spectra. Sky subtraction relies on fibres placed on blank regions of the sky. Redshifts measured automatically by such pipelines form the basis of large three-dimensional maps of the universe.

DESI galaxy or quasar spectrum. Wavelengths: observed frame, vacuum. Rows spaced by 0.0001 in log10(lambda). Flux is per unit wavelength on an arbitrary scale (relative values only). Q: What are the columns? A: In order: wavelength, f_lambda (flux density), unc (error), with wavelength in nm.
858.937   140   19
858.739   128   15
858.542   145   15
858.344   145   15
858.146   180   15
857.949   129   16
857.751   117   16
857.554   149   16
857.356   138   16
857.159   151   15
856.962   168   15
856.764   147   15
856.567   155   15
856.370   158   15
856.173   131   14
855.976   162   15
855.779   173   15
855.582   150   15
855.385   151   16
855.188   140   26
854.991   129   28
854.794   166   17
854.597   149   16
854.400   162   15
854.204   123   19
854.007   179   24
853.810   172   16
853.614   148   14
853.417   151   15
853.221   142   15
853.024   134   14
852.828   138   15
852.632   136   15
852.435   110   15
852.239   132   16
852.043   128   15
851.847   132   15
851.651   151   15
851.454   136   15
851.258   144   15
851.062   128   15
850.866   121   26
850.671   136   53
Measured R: 149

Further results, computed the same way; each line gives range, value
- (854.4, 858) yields 149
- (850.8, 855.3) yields 142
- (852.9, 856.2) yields 151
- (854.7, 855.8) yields 150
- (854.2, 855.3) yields 147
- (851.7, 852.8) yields 129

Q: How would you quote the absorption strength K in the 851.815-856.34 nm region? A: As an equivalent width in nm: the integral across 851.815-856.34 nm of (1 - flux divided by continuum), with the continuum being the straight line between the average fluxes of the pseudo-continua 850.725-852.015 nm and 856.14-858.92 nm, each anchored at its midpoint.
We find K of -0.18 nm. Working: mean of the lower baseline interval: 135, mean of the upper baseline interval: 146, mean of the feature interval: 146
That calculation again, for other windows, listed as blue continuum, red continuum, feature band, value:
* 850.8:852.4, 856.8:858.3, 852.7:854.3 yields -0.12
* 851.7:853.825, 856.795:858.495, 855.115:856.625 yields -0.10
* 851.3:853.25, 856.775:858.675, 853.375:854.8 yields -0.18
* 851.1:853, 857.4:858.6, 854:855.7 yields -0.12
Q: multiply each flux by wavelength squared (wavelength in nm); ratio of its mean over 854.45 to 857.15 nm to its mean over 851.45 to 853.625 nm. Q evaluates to 1.13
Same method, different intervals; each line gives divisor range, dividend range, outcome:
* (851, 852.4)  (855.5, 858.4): 1.13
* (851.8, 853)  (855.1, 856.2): 1.19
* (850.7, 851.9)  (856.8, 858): 1.07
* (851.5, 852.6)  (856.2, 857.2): 1.19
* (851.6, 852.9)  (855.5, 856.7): 1.19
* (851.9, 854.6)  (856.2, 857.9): 1.04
